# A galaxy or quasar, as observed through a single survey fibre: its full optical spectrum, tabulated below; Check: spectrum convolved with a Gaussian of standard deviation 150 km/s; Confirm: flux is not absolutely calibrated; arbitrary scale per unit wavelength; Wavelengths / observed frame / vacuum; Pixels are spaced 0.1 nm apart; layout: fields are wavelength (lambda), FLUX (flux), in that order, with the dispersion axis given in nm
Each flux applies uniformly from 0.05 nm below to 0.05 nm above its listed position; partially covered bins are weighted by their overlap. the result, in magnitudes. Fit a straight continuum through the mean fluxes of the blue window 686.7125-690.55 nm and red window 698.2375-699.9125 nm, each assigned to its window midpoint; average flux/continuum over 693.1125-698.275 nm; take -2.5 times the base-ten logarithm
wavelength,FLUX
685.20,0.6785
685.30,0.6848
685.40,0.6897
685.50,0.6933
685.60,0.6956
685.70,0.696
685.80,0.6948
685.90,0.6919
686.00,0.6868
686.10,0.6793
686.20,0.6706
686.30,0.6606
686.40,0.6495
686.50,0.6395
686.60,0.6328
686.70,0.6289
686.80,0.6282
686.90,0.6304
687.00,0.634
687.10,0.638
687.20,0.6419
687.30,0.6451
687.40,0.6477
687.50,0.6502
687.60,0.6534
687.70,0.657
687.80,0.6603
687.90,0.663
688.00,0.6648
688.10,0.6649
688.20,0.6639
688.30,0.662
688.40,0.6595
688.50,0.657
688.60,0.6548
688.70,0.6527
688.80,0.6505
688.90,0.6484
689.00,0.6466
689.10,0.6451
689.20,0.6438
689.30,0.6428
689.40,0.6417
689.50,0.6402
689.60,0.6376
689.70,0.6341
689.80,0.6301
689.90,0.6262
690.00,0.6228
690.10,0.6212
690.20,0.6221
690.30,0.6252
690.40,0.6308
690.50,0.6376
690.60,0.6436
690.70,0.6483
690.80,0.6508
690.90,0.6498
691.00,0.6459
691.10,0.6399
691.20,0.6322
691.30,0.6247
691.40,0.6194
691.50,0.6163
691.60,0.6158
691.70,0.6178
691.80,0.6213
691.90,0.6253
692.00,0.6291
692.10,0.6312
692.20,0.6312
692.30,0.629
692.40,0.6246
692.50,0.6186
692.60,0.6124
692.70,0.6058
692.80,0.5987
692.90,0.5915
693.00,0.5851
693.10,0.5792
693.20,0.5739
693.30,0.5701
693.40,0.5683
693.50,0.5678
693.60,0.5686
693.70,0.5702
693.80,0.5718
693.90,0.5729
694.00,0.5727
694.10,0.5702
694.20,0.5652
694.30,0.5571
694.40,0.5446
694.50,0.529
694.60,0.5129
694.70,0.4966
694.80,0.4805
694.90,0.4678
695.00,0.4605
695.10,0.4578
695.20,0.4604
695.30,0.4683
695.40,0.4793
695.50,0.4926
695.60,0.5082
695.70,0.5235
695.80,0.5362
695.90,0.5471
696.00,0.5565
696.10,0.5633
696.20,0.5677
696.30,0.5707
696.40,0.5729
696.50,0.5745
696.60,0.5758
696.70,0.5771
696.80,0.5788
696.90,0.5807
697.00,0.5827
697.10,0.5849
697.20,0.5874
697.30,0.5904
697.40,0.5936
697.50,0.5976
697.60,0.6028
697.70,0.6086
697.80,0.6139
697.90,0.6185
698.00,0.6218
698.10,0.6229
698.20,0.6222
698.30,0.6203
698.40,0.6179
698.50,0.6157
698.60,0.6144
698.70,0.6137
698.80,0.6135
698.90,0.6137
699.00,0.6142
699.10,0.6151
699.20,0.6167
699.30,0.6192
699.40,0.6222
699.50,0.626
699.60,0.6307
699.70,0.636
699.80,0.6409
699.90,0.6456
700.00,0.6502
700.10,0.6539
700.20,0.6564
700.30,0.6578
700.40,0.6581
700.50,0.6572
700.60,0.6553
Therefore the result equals 0.13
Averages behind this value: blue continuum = 0.644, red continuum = 0.622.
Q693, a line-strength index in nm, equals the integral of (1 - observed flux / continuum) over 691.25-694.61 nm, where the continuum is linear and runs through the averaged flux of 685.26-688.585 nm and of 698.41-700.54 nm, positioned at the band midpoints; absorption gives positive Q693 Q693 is 0.286 nm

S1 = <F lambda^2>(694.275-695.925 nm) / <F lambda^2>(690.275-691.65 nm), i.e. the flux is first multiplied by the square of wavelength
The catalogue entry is 0.80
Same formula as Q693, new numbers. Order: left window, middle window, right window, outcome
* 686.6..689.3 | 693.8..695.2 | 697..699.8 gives 0.23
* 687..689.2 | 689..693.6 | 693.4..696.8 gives -0.17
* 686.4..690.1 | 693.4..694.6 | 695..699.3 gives 0.08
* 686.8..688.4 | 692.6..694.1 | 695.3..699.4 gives 0.08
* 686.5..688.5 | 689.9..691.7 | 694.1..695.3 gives -0.15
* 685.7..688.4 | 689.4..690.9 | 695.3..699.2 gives 0.00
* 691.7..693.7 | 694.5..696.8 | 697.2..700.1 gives 0.33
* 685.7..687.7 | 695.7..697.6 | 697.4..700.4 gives 0.17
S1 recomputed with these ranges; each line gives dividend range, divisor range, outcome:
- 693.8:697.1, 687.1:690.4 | 0.85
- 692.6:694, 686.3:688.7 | 0.91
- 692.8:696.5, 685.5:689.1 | 0.84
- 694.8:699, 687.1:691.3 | 0.90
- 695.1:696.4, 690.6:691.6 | 0.83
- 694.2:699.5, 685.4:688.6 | 0.89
